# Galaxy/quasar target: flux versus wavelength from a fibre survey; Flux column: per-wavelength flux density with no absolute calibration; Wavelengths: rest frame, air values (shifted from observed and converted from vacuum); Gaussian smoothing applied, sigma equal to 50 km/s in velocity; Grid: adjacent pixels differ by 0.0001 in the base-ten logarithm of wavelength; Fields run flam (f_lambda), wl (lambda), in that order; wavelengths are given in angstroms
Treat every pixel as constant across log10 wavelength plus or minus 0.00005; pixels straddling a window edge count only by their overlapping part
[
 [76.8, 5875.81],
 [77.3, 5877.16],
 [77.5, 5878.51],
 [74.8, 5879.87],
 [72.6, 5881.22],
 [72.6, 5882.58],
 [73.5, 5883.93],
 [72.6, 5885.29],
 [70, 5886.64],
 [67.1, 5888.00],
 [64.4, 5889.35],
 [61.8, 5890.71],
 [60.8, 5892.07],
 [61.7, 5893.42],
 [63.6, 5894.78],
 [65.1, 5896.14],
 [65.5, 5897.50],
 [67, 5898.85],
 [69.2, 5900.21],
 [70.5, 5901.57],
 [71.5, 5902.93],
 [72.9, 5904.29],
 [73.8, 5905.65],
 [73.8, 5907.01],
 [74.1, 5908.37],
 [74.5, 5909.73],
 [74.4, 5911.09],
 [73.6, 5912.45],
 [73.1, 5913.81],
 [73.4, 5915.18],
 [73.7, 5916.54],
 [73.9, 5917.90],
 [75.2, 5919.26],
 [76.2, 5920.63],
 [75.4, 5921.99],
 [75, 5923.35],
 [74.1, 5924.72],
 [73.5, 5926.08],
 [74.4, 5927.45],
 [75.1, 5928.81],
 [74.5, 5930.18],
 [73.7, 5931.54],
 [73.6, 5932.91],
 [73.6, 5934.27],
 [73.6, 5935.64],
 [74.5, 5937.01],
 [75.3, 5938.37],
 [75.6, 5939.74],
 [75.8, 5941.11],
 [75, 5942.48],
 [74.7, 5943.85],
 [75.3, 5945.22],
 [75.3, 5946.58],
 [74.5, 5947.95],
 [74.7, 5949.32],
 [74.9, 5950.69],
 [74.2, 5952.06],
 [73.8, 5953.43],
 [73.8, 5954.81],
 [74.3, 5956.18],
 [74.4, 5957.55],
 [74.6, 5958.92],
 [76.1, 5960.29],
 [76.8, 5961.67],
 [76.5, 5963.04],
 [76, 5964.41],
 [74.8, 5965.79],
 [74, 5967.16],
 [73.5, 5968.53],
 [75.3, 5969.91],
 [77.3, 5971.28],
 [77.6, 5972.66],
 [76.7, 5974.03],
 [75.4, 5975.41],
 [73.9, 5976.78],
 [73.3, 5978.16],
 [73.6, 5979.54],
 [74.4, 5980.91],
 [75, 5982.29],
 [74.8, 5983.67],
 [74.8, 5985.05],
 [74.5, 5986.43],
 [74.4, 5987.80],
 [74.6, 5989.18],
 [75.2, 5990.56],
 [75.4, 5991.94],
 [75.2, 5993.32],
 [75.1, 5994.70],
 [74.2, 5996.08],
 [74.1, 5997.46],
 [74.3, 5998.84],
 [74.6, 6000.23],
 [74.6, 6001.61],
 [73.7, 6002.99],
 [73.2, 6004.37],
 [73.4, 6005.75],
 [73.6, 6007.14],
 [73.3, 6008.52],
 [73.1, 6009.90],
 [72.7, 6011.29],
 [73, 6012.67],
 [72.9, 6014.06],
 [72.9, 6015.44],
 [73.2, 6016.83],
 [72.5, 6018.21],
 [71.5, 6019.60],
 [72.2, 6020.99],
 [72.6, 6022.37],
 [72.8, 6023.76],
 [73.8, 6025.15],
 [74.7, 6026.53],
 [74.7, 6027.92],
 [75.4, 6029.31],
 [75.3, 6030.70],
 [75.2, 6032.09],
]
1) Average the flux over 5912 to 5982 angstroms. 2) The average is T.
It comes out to 74.7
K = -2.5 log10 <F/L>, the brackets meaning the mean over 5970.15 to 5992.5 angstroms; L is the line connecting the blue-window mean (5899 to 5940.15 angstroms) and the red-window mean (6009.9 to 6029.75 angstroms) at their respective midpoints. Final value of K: -0.02 mag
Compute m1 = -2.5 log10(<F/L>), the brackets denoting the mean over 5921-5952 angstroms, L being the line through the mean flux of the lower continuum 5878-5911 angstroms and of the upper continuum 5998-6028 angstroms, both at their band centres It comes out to -0.06 mag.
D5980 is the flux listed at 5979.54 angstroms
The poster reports 73.6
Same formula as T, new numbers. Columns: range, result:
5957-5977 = 75.6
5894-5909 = 69.6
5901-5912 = 73.2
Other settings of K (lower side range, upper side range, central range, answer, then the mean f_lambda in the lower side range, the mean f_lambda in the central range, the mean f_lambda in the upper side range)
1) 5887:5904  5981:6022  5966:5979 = -0.05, 65.9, 75.2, 73.9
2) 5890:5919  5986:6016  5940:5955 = -0.04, 70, 74.7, 74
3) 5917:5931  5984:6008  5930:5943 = 0.00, 74.7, 74.5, 74.4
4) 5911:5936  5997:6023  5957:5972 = -0.02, 74.2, 75.4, 73.2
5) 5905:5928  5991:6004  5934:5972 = -0.01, 74.2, 74.9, 74.6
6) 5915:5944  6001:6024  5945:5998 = -0.02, 74.6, 74.9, 73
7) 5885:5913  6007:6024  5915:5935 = -0.07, 68.9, 74.4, 72.8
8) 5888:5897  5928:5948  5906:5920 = -0.08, 63.3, 74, 74.7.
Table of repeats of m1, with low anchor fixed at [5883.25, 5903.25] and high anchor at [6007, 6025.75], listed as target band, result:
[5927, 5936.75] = -0.08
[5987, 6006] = -0.04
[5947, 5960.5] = -0.07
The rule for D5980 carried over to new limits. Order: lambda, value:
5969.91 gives 75.3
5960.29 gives 76.1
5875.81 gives 76.8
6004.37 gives 73.2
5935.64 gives 73.6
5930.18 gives 74.5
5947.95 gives 74.5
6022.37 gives 72.6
